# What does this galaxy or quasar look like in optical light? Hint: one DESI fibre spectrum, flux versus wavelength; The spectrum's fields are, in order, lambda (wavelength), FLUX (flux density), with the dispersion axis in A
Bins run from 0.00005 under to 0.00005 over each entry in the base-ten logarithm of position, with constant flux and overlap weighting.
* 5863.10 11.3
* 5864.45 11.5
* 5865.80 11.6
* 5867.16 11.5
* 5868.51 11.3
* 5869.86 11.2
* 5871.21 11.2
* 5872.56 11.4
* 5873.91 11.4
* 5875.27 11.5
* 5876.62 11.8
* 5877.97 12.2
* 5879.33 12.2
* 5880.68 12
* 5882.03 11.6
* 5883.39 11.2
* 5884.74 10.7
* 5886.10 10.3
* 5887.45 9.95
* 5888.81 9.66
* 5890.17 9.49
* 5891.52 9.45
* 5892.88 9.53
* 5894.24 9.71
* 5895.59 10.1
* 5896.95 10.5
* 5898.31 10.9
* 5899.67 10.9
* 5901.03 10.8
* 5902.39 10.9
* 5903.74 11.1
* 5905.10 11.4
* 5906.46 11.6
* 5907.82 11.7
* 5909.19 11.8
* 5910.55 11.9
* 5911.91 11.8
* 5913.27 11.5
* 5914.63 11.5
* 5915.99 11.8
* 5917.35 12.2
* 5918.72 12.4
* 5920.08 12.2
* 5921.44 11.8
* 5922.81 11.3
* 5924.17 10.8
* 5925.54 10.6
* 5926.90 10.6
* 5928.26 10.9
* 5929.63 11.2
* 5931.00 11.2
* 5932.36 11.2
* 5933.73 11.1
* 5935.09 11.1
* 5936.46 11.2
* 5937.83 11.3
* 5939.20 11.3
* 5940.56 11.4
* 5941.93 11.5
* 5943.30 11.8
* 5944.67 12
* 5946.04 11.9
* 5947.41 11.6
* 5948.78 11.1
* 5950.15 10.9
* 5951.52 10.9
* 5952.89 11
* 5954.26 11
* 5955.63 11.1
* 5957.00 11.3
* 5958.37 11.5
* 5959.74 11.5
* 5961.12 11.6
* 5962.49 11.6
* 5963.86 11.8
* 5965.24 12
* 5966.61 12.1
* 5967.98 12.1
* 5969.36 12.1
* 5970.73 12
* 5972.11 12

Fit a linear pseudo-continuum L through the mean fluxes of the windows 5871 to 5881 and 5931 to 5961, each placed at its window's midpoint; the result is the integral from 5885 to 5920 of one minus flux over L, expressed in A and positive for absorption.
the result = 1.9 A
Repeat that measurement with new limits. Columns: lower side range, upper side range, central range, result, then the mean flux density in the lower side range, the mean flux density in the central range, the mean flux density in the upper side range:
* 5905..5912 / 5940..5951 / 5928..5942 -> 0.4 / 11.7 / 11.2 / 11.5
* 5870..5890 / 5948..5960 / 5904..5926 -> -1.0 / 11.2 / 11.6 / 11.1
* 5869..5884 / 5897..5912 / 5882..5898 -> 1.8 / 11.6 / 10.1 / 11.3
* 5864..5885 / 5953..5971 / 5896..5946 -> 1.0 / 11.5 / 11.4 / 11.6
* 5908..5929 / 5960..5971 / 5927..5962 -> 1.3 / 11.5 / 11.3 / 11.9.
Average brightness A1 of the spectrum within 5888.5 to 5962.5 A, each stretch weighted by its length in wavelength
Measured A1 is 11.2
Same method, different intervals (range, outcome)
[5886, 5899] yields 9.94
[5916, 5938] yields 11.3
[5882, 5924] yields 11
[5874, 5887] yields 11.5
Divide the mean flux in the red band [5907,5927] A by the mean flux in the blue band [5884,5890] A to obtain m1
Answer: 1.15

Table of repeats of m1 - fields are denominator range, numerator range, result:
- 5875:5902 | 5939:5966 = 1.07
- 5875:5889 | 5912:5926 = 1.04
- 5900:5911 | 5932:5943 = 0.99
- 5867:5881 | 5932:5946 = 0.98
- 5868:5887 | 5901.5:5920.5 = 1.02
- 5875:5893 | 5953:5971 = 1.07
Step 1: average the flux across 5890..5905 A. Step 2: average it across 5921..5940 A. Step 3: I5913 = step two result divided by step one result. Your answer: 1.07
